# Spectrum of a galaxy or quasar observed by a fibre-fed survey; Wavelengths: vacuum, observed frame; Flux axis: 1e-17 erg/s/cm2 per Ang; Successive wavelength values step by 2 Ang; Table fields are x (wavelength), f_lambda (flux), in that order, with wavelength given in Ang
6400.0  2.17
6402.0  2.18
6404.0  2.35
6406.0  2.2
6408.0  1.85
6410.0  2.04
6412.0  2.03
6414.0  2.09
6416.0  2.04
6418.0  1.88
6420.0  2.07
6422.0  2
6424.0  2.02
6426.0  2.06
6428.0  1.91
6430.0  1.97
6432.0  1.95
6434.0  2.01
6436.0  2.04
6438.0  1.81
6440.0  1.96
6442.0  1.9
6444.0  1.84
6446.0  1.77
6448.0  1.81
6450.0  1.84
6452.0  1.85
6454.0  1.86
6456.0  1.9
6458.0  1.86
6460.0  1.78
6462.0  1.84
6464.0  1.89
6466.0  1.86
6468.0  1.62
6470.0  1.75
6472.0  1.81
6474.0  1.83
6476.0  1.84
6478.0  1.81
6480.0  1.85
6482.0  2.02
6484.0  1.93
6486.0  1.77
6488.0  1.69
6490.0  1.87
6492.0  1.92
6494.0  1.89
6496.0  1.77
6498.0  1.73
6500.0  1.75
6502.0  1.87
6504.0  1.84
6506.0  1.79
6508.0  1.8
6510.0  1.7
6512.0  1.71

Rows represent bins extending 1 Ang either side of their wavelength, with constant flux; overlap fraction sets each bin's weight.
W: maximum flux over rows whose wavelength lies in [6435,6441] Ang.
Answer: 2.04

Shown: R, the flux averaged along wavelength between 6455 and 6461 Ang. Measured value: 1.85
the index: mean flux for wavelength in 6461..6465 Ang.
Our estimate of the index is 1.86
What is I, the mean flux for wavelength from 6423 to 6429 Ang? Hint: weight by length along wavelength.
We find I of 2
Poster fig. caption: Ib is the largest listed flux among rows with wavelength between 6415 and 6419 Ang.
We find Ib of 2.04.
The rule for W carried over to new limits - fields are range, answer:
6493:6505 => 1.89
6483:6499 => 1.93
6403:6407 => 2.35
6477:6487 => 2.02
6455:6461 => 1.9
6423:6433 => 2.06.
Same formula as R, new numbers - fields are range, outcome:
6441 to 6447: 1.84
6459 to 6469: 1.8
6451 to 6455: 1.85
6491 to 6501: 1.81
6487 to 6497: 1.83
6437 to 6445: 1.88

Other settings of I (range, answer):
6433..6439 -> 1.95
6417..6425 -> 1.99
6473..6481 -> 1.83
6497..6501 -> 1.74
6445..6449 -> 1.79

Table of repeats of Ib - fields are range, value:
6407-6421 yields 2.09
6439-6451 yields 1.96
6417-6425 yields 2.07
